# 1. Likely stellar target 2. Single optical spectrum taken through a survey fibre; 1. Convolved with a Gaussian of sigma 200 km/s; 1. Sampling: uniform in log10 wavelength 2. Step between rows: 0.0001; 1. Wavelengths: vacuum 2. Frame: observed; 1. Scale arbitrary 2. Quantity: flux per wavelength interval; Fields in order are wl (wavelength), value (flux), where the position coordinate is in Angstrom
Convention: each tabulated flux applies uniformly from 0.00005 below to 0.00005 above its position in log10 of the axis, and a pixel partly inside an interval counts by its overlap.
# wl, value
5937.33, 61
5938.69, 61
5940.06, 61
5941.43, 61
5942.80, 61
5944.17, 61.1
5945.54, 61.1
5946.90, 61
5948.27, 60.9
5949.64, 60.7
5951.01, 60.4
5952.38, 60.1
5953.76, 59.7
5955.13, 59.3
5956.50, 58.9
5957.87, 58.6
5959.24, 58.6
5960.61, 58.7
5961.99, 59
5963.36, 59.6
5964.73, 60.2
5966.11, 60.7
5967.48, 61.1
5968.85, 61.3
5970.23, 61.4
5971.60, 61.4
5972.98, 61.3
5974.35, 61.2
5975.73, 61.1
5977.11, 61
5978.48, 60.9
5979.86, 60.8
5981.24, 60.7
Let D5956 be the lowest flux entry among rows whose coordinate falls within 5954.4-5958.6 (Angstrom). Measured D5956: 58.6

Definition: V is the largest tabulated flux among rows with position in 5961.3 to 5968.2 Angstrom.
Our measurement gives 61.1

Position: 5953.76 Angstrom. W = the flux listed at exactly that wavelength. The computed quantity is 59.7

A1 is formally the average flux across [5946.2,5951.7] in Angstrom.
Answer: 60.9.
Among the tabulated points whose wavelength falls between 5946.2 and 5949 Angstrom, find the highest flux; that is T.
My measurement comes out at 61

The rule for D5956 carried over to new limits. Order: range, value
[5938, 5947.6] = 61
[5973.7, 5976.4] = 61.1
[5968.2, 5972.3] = 61.3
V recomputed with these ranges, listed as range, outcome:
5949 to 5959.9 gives 60.7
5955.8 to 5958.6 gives 58.9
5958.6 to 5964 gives 59.6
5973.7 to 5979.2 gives 61.2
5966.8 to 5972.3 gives 61.4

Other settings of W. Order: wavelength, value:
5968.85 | 61.3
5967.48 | 61.1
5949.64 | 60.7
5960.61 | 58.7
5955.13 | 59.3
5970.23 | 61.4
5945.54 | 61.1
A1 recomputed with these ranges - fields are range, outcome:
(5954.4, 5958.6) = 59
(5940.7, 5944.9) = 60.9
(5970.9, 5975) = 61.4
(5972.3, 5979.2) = 61.1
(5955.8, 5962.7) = 58.8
